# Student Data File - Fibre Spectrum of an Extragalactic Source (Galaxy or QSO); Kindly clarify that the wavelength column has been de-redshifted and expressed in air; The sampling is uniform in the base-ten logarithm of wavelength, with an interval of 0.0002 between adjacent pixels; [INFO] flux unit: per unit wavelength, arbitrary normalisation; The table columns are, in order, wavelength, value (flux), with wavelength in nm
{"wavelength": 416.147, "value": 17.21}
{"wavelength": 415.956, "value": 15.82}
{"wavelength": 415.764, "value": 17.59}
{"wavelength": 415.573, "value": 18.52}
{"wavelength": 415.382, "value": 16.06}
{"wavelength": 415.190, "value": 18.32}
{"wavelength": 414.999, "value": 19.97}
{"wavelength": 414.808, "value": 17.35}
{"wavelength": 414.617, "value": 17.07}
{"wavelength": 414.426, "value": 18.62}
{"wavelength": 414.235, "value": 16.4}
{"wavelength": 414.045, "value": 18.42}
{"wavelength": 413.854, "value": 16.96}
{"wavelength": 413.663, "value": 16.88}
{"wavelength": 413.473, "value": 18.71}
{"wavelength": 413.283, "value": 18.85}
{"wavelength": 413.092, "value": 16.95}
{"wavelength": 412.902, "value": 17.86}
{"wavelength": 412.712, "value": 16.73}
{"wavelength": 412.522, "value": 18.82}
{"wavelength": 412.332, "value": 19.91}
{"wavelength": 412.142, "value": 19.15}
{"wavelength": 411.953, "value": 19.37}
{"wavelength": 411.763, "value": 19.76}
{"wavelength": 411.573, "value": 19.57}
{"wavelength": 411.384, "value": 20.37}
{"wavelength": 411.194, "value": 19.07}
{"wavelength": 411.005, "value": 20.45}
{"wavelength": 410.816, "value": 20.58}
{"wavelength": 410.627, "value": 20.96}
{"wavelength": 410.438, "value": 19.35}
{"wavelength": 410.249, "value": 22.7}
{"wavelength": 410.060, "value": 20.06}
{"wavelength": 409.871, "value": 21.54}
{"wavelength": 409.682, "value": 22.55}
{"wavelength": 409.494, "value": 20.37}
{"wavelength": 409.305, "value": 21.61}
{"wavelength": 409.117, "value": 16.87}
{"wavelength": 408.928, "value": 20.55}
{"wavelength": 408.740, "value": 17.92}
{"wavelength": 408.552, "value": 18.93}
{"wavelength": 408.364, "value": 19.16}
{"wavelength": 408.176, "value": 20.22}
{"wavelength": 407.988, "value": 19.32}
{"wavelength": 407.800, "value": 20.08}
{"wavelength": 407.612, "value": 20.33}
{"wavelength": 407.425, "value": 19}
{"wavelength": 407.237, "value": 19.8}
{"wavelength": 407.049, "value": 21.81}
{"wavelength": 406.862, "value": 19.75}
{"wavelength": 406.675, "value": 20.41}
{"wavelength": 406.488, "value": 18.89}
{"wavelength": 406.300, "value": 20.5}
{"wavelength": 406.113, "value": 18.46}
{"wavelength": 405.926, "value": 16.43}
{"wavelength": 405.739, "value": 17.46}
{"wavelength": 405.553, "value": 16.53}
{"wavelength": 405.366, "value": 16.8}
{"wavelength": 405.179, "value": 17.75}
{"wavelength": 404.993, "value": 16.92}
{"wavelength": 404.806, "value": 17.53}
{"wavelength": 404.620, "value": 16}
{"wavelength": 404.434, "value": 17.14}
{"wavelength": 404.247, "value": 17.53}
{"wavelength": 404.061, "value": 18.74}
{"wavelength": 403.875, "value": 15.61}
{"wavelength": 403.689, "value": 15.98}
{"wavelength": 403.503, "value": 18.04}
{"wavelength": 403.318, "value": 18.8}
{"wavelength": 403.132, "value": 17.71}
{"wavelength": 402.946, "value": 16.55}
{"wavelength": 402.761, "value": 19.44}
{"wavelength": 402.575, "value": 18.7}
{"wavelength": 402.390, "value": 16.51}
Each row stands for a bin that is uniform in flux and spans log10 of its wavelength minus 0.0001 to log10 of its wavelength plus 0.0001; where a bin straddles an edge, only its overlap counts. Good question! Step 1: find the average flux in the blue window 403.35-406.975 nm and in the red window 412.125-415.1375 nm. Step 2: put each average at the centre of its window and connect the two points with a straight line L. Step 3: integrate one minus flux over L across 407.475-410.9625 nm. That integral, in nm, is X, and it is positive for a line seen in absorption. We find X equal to -0.45 nm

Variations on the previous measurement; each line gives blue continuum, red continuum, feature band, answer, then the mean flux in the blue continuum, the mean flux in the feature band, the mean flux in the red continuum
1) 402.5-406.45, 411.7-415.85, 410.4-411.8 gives -0.16 nm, 17.6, 20.1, 18.1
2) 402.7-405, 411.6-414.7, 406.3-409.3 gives -0.32 nm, 17.4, 19.6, 18.2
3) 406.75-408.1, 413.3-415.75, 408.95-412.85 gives -0.21 nm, 20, 20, 17.8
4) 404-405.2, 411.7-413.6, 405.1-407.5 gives -0.16 nm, 17.3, 18.7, 18.6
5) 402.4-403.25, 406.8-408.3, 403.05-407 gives 0.23 nm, 18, 17.8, 20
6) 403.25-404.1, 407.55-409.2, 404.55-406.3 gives 0.07 nm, 17.3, 17.3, 19.3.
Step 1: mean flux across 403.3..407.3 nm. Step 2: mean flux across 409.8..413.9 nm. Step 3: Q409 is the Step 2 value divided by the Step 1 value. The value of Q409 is 1.07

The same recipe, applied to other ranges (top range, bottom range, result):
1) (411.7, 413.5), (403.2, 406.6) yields 1.06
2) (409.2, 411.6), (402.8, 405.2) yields 1.20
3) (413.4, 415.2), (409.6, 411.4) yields 0.86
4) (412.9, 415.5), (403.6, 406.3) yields 1.03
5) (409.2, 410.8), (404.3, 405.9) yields 1.24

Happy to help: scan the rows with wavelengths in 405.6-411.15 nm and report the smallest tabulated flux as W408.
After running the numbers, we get 16.43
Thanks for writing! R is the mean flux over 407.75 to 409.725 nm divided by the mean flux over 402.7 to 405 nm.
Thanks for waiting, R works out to 1.13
